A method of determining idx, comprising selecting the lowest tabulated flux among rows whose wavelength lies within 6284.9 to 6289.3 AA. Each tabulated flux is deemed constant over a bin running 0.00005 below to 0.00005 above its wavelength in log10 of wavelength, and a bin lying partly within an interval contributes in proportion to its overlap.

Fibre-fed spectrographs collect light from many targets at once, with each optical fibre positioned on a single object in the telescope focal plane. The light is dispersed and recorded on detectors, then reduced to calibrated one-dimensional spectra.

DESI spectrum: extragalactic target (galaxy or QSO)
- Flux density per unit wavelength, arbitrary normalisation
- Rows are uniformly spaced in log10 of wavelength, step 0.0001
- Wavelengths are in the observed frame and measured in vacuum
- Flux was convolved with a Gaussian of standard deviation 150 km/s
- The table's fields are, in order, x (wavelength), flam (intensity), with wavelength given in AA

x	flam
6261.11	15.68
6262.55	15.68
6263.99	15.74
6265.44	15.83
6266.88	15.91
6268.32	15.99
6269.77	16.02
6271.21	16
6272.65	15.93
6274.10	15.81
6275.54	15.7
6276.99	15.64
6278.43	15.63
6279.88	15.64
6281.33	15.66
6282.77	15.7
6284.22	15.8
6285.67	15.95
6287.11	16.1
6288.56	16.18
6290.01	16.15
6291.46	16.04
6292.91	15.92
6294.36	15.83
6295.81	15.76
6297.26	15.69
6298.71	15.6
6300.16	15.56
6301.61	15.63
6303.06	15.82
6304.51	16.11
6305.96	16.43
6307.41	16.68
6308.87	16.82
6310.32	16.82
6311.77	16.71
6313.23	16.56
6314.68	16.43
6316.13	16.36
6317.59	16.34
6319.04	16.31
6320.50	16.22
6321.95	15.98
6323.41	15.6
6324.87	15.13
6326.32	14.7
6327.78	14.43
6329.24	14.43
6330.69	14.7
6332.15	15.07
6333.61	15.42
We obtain 15.95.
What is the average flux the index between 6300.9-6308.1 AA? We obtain 16.1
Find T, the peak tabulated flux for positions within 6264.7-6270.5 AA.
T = 16.02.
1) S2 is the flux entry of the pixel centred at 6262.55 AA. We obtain 15.68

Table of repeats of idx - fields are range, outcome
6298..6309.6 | 15.56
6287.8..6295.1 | 15.83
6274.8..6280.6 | 15.63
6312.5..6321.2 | 16.22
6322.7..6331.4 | 14.43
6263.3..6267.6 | 15.74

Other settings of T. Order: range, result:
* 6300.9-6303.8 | 15.82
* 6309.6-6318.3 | 16.82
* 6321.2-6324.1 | 15.98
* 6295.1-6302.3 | 15.76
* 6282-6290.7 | 16.18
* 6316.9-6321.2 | 16.34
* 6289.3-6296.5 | 16.15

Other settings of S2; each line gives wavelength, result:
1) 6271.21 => 16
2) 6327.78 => 14.43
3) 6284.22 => 15.8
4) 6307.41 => 16.68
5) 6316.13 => 16.36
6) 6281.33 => 15.66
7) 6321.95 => 15.98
